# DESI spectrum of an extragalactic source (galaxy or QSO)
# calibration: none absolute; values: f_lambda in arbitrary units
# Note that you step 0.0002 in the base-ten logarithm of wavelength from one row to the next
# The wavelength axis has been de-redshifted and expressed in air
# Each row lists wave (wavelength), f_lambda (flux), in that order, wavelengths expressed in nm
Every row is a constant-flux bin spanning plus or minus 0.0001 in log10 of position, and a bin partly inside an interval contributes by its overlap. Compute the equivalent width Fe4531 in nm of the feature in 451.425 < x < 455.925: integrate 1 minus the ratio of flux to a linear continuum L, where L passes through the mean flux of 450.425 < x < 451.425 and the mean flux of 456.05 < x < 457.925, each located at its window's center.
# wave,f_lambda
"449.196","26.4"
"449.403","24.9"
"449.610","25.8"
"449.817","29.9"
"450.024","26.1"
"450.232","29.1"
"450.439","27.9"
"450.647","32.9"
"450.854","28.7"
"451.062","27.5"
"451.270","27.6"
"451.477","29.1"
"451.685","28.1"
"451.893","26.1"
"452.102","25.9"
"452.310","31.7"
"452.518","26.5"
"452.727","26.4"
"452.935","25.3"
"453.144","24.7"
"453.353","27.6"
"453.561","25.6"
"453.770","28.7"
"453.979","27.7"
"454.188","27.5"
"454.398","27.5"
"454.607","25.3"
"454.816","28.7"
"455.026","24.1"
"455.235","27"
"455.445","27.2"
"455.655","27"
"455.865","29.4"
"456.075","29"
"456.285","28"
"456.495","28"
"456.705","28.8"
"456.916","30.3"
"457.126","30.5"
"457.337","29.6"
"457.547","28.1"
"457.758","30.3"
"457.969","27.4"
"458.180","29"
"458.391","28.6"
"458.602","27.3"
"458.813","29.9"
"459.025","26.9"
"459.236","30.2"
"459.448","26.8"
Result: 0.31 nm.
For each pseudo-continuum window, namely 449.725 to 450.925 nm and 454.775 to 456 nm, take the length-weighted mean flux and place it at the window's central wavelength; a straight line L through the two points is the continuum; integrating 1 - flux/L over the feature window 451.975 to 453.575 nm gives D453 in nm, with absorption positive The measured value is 0.08 nm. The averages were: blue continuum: 29.1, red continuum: 27.2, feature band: 26.8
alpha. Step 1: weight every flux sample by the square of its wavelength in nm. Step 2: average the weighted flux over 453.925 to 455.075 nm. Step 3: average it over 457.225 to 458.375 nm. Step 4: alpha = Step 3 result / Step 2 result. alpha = 1.09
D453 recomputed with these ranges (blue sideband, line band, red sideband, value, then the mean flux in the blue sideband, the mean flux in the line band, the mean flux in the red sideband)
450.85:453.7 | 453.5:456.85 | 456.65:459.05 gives 0.07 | 27.2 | 27.5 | 29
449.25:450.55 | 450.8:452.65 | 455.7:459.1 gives -0.02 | 27.3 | 27.9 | 28.8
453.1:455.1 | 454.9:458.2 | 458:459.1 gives -0.08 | 26.8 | 28.3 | 28.3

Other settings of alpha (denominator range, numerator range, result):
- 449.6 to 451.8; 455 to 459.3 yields 1.03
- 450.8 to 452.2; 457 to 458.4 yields 1.09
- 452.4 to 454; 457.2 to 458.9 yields 1.11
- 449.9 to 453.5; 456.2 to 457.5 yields 1.08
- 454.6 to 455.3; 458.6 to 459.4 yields 1.10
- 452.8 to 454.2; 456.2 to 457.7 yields 1.11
